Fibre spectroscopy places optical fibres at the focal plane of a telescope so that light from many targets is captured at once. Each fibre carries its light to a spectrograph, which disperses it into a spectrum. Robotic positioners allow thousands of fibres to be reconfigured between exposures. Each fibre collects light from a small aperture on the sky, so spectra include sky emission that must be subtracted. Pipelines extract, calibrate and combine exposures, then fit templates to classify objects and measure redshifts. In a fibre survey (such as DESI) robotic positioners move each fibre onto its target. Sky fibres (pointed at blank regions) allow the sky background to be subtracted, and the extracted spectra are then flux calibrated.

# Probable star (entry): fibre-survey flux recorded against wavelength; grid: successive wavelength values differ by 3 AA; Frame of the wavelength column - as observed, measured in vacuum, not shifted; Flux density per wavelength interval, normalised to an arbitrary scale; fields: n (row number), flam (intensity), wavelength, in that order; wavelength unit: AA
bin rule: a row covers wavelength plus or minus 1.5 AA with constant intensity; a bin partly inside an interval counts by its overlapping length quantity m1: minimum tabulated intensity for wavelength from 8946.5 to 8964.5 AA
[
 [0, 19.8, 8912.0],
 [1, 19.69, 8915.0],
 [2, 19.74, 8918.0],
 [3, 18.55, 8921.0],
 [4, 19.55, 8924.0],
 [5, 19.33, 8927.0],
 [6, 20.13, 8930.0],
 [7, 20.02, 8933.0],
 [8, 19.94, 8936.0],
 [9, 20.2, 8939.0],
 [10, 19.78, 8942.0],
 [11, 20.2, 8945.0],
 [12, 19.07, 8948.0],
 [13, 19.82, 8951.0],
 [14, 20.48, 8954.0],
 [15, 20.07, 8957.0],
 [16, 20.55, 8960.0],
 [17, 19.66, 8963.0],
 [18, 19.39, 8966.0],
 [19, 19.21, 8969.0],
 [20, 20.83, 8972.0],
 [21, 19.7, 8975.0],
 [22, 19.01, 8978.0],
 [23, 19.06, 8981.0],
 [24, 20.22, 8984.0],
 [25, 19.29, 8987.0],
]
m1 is 19.07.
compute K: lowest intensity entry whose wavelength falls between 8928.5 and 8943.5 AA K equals 19.78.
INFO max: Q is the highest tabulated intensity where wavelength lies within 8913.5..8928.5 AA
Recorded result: 19.74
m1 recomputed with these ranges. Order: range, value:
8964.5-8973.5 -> 19.21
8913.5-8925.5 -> 18.55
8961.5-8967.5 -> 19.39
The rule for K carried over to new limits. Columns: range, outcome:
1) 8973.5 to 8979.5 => 19.01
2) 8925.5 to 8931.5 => 19.33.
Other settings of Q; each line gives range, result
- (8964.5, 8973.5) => 20.83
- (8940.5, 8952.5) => 20.2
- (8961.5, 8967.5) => 19.66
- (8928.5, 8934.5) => 20.13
